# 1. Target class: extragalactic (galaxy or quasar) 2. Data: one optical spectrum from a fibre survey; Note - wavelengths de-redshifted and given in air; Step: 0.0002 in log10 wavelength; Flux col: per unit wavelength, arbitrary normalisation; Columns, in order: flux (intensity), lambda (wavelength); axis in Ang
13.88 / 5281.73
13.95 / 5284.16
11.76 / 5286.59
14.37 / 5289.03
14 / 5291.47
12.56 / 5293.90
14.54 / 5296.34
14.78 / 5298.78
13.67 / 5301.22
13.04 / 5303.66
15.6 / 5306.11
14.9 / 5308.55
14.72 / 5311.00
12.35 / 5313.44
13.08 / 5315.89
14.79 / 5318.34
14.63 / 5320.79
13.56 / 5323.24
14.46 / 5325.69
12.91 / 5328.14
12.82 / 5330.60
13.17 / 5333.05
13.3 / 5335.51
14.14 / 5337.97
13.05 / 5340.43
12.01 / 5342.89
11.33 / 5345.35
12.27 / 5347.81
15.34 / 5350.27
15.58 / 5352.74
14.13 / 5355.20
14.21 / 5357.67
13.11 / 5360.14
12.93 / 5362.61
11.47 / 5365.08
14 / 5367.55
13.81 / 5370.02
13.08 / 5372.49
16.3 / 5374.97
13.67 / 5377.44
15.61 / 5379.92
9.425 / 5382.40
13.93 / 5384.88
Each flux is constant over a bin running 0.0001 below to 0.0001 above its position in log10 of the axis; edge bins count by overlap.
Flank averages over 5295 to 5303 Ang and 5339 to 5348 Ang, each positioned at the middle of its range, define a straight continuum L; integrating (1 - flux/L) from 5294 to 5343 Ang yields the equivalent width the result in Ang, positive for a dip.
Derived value -1.7 Ang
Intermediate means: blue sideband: 14.2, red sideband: 12.2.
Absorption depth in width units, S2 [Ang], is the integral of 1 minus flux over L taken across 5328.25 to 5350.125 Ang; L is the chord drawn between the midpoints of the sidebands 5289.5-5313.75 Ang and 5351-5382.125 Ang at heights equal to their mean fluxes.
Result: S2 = 1.7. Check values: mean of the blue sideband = 14.1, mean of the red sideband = 13.9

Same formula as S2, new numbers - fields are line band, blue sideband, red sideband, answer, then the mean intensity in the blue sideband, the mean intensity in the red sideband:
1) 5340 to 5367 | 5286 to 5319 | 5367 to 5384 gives 0.99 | 13.9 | 13.7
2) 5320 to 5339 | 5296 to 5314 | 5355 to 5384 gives 0.49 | 14.3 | 13.5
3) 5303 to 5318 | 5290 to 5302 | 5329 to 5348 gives -0.54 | 13.9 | 12.8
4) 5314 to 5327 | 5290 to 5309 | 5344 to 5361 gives -0.05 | 14.1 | 13.7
